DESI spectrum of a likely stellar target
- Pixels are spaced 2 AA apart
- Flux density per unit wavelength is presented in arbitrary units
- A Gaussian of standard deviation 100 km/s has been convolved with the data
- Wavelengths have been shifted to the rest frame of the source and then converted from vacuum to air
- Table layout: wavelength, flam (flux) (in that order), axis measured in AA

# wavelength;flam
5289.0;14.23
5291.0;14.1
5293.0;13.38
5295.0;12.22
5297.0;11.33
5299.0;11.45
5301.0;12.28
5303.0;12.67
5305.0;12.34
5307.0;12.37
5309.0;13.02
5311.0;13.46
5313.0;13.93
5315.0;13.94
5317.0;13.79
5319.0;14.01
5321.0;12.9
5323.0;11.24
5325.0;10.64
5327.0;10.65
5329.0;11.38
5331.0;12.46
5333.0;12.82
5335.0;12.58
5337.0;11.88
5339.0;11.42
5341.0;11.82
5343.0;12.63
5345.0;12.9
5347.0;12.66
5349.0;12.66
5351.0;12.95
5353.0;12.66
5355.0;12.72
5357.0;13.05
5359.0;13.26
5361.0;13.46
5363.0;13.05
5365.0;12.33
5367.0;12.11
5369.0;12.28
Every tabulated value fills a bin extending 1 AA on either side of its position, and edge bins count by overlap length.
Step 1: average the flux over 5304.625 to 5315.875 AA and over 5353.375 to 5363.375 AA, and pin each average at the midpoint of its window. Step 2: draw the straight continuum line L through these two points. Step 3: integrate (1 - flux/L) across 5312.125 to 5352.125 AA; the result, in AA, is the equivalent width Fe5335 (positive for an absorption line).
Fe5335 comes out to 2.1 AA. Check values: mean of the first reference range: 13.2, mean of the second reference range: 13.1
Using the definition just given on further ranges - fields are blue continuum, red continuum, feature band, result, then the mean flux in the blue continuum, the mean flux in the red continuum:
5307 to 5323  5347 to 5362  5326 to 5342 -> 1.6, 13.4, 12.9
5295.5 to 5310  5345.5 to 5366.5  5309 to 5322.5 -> -1.3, 12.2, 12.9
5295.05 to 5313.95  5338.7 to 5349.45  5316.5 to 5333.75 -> 0.4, 12.5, 12.4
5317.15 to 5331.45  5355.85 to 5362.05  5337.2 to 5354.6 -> 0.4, 12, 13.2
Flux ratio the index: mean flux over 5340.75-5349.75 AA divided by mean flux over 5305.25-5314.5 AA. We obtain 1.0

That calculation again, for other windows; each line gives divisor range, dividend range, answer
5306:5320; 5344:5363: 0.96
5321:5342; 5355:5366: 1.11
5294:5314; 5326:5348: 0.97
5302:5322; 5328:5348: 0.93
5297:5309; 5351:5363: 1.07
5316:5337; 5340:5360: 1.04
